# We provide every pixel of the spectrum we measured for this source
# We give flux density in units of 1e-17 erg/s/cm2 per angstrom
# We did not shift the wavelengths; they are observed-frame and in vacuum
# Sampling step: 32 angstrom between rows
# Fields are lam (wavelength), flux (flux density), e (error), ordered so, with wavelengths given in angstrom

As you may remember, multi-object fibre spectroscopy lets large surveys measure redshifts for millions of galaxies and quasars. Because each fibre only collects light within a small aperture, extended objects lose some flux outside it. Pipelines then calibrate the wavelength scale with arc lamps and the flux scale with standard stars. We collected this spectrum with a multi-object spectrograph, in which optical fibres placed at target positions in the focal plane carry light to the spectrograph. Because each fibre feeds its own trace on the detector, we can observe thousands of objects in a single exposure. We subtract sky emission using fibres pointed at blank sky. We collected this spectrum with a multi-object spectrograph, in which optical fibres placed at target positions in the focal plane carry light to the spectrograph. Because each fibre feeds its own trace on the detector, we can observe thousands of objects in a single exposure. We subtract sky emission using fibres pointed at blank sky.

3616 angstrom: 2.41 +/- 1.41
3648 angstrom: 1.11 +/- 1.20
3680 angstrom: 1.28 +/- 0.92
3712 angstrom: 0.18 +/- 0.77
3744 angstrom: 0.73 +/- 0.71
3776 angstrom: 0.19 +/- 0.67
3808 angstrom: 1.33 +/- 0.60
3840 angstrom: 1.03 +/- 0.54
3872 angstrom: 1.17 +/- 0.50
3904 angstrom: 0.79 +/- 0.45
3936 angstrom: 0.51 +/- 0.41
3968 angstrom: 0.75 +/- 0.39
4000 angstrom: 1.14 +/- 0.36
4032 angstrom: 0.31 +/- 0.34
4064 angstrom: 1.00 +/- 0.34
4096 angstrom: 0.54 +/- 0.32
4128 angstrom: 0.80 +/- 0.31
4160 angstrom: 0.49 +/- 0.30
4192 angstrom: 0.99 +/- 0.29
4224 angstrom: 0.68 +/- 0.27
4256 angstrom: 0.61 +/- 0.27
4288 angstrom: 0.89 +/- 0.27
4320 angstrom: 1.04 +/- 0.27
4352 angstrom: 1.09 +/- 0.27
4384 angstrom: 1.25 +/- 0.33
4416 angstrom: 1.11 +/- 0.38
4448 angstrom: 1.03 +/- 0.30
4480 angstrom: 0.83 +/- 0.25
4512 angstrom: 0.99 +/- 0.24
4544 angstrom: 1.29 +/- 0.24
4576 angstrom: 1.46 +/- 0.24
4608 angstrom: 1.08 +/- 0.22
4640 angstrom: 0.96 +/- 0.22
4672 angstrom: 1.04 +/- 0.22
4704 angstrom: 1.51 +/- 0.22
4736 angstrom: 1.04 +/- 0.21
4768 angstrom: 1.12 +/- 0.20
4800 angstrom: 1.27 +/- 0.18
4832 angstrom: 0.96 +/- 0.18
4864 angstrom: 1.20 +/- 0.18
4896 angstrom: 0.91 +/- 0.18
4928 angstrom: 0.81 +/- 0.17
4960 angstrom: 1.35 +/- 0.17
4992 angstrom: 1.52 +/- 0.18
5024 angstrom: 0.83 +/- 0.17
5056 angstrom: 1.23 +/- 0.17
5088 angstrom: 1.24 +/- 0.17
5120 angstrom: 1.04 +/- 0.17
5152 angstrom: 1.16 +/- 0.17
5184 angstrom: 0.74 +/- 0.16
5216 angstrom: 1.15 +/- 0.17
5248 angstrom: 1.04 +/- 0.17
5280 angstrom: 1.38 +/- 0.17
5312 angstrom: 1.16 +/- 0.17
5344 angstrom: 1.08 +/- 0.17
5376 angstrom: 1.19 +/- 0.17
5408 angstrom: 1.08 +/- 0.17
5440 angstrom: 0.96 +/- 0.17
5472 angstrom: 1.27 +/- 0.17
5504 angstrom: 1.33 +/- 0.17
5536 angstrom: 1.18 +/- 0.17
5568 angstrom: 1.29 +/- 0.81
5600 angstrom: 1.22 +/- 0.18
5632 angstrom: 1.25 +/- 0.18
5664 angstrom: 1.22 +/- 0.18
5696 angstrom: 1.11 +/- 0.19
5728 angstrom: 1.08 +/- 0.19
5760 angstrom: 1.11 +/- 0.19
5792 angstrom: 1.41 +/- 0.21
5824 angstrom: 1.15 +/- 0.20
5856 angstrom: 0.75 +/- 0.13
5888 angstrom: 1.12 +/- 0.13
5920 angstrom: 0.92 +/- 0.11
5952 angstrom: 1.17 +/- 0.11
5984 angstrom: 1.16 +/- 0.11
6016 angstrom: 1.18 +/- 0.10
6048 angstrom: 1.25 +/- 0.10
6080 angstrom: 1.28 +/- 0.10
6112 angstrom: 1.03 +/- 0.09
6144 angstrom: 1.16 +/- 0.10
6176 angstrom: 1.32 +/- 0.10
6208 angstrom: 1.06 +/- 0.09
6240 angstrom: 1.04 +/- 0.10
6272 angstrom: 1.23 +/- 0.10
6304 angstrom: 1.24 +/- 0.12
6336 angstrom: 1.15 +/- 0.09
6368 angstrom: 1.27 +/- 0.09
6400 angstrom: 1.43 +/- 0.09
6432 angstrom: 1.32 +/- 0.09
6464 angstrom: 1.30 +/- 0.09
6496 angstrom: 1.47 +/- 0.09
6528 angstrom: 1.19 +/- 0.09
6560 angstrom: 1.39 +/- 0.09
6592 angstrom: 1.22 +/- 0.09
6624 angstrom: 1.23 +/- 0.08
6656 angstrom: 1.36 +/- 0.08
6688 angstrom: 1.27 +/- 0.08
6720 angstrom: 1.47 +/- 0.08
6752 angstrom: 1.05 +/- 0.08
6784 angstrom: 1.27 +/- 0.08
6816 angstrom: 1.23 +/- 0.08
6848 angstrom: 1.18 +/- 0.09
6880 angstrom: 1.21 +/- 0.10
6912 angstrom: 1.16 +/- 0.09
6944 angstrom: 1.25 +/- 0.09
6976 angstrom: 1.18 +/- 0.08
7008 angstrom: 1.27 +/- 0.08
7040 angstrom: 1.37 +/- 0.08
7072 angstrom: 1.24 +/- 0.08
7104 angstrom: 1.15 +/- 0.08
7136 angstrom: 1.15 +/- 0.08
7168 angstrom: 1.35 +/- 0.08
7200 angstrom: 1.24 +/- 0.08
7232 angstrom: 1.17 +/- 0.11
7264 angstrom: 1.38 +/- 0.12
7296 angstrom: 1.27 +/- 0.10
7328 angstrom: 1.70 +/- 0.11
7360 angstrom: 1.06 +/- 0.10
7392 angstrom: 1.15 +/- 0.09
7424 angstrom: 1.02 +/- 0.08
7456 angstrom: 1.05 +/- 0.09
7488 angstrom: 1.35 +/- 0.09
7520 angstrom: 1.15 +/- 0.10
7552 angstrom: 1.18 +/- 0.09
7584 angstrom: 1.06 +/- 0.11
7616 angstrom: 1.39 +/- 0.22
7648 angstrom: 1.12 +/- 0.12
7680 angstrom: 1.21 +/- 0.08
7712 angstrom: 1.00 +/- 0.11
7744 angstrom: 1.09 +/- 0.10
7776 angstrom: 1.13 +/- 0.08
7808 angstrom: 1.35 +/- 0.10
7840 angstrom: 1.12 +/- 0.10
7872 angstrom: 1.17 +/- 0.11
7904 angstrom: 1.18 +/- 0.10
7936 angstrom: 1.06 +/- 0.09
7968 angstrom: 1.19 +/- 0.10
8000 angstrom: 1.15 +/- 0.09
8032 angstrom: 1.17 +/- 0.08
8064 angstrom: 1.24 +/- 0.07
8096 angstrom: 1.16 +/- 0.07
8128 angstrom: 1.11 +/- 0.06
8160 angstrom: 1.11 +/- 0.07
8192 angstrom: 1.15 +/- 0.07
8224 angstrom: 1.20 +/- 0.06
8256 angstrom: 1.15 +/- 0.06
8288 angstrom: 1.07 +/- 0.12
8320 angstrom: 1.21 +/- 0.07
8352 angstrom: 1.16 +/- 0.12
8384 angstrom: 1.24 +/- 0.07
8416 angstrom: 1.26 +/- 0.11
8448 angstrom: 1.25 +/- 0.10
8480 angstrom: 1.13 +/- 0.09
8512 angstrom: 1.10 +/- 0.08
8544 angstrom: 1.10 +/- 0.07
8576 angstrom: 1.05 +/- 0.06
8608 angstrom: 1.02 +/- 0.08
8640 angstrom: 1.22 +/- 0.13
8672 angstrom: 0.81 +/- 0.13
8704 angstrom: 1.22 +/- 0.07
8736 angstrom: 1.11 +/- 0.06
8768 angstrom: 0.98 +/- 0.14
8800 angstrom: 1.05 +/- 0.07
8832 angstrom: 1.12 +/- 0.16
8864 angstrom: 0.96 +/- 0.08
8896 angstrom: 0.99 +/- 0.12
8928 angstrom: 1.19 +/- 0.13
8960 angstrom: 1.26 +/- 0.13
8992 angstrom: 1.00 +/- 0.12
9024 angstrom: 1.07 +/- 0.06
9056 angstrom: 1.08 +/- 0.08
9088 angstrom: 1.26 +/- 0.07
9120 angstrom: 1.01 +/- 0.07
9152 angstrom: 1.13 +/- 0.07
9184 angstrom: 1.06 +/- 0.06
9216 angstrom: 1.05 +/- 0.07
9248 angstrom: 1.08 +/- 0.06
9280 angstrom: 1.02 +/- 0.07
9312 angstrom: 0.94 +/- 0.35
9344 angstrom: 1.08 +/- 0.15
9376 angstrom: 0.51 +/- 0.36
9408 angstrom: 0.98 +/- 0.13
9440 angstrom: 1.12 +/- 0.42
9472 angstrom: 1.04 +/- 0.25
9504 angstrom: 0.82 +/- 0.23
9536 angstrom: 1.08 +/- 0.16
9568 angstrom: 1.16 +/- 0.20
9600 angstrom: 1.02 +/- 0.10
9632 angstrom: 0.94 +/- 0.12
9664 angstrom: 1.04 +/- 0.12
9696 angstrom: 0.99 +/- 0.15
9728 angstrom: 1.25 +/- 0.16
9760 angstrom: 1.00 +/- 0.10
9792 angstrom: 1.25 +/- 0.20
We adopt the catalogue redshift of 0.11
